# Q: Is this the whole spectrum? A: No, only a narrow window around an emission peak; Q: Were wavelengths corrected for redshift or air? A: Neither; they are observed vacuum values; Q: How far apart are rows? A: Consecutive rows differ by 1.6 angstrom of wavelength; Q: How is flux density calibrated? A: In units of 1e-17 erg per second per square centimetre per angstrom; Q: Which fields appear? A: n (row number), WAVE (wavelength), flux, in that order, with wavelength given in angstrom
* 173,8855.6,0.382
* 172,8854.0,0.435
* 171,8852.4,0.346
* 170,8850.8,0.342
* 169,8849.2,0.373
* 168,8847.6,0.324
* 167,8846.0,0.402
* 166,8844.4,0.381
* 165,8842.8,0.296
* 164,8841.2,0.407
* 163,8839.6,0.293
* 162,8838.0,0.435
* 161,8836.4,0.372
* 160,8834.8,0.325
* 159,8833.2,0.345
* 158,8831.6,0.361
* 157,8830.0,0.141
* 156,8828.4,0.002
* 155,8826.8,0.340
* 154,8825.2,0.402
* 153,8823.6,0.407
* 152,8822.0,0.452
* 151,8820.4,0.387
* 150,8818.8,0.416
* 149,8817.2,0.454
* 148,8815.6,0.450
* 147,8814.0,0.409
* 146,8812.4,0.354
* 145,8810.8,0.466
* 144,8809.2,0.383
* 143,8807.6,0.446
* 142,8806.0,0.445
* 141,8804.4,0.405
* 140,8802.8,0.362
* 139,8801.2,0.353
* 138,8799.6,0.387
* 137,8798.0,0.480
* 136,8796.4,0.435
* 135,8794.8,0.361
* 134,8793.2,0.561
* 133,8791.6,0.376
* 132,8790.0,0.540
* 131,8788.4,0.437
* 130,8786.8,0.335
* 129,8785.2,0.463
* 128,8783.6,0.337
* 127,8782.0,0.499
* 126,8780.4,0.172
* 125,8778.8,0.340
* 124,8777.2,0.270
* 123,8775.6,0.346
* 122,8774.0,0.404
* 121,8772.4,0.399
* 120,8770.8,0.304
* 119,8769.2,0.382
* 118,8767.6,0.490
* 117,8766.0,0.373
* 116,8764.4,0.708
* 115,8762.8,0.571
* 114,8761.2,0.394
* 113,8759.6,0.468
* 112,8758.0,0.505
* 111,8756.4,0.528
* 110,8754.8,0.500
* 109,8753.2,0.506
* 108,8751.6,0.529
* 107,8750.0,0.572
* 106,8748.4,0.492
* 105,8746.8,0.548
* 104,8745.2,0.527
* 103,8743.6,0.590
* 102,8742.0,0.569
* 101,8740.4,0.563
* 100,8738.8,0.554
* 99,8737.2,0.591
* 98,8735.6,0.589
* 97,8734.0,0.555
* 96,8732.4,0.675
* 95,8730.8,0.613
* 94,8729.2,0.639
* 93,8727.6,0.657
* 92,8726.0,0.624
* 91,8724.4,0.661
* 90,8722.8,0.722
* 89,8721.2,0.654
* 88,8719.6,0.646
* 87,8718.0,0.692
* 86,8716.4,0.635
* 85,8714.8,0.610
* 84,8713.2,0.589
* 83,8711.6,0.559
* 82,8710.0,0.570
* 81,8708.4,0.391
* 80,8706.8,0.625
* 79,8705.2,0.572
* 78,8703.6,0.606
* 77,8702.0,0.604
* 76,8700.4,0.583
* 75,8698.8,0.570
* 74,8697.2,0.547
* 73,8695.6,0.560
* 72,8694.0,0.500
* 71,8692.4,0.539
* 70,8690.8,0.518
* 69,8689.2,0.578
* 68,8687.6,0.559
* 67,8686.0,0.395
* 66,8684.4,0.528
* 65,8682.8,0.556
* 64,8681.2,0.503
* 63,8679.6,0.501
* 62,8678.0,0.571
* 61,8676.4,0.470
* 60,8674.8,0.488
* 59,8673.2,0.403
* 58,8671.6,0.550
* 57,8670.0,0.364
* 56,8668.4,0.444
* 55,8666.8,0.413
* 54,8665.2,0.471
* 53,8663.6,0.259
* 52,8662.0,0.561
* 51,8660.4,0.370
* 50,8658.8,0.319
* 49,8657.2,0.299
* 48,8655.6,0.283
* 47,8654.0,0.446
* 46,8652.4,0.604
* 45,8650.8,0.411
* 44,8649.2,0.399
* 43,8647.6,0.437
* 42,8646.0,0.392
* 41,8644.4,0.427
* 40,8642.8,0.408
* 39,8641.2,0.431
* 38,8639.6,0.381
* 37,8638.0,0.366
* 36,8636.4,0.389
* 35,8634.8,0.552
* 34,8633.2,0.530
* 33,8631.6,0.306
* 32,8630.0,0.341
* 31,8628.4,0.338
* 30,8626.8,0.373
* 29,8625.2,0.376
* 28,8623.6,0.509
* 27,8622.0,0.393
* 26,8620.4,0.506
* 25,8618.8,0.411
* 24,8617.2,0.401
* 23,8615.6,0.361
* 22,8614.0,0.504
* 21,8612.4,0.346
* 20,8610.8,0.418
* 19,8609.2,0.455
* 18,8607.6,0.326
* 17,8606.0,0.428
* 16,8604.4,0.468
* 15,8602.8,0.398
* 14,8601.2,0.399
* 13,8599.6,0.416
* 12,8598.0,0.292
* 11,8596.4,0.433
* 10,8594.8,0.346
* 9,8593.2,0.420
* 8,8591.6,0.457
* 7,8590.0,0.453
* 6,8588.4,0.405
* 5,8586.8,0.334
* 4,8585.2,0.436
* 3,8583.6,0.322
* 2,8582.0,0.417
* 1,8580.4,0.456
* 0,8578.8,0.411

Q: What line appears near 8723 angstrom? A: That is Mg II 2798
